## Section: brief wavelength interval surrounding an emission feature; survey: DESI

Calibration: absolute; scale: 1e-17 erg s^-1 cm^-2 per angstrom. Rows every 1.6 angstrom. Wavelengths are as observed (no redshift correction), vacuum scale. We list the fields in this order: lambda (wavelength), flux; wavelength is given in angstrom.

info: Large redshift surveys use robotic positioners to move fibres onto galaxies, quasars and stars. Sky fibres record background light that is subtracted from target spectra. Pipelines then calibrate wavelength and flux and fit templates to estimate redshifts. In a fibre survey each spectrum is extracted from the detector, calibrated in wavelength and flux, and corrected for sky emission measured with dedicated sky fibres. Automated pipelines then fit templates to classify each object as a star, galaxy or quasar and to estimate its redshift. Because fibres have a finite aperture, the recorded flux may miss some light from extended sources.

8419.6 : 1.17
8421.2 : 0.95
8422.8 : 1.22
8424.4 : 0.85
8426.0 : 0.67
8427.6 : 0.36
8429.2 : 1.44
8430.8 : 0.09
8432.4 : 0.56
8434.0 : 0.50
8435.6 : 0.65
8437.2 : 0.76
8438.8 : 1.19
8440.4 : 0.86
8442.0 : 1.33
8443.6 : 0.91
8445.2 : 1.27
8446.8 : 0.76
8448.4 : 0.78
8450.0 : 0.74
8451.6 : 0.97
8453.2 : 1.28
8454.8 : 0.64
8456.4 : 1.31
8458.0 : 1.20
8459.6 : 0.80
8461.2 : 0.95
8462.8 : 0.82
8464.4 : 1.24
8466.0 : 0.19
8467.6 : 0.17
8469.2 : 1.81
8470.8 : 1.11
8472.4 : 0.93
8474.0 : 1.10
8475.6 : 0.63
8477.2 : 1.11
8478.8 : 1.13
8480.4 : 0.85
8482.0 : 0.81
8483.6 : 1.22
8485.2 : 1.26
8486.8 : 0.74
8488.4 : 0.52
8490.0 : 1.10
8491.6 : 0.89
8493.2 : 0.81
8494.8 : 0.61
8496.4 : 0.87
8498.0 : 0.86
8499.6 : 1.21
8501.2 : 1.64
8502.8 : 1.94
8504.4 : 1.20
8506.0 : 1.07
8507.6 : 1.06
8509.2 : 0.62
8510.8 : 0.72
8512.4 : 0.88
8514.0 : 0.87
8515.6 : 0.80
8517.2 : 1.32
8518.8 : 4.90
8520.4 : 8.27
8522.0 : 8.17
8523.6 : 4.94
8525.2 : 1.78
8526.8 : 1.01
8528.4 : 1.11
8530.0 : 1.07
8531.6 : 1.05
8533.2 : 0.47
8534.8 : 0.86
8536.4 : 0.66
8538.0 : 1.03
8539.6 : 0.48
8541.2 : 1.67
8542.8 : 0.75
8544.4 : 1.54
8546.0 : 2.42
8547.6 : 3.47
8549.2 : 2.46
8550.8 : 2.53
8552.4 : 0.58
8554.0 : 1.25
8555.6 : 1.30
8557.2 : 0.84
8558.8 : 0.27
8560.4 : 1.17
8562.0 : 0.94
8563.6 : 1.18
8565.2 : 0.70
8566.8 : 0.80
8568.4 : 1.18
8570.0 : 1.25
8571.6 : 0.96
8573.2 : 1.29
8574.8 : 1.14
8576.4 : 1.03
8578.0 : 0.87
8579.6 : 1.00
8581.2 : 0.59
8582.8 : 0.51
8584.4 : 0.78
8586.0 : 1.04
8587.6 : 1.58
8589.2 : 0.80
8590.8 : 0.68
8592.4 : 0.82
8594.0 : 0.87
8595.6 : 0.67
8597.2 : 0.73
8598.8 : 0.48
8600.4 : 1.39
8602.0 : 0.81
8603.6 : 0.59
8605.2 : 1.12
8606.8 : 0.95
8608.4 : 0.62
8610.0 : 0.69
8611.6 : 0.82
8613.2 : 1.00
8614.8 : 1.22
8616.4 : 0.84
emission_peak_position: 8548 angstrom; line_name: [N II] 6583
